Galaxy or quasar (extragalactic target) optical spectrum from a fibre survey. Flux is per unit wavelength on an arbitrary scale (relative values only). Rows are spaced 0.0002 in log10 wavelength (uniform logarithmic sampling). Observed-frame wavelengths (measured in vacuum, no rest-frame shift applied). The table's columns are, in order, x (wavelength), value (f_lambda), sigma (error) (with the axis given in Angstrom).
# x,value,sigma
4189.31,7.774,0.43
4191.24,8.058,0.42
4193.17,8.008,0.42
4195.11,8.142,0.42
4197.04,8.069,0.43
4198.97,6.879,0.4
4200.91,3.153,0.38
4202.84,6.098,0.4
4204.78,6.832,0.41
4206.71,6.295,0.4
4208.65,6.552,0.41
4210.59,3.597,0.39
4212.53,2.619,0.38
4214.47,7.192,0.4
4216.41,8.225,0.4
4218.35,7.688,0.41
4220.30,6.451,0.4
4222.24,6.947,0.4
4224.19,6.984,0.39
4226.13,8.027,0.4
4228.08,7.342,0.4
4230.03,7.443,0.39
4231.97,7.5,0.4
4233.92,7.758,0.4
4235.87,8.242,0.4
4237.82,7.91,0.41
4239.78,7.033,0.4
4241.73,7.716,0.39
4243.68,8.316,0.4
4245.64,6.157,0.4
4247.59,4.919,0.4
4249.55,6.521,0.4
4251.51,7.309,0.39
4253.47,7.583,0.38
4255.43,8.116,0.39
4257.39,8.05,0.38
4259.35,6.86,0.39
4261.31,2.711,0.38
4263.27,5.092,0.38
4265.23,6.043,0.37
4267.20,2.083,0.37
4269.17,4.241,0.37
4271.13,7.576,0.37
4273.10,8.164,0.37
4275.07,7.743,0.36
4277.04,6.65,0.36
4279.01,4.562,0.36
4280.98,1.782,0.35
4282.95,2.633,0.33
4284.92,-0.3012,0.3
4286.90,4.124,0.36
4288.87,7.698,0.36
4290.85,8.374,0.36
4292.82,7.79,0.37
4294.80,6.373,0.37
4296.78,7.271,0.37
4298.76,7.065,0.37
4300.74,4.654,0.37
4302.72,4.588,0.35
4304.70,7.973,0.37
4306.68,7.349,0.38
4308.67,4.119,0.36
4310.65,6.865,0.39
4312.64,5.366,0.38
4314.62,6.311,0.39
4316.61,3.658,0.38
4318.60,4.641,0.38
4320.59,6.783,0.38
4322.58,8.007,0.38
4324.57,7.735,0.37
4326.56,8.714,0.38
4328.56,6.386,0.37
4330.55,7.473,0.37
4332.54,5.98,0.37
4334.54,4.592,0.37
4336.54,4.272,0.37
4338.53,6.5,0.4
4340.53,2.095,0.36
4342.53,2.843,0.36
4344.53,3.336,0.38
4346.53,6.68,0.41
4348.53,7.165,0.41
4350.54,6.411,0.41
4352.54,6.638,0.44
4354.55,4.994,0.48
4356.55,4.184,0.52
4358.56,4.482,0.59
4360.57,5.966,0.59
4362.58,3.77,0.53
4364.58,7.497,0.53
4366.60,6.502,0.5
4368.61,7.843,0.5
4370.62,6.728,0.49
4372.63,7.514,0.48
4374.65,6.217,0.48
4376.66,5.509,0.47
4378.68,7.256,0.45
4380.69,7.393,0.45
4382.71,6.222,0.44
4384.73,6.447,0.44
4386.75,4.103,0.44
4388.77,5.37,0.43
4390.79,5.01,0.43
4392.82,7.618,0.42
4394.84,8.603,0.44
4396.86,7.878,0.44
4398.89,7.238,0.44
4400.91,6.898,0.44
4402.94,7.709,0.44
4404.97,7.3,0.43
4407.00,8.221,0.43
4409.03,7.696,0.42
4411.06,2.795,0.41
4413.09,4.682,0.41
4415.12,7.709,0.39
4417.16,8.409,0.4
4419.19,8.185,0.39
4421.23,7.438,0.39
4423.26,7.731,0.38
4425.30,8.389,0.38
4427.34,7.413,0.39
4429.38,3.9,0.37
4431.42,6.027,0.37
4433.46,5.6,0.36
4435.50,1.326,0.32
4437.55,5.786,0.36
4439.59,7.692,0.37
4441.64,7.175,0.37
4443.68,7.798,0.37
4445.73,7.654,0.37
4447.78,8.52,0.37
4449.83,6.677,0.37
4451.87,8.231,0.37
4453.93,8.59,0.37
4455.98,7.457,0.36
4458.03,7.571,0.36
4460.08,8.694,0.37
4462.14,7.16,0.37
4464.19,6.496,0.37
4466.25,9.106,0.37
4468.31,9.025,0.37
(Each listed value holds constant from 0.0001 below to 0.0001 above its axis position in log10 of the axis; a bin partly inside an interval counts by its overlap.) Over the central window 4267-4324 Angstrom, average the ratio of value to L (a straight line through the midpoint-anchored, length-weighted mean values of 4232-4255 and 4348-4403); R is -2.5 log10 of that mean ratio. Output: 0.202 mag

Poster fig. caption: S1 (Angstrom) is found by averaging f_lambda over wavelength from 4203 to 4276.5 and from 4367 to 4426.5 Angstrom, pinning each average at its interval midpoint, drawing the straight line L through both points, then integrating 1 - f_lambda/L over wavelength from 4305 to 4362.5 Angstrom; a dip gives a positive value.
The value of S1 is 9.3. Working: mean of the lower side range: 6.64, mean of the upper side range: 6.9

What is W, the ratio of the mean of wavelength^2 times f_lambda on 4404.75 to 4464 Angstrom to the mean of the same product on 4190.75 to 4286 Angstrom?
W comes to 1.21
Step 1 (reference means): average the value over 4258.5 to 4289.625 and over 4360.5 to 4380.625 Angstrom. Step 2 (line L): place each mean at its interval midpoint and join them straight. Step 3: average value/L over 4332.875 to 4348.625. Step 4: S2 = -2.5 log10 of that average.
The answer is 0.29 mag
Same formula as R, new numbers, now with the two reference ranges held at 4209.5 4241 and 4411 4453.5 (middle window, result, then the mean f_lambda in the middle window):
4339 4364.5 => 0.33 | 5.01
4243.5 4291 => 0.22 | 5.63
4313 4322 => 0.24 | 5.47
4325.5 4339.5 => 0.09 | 6.28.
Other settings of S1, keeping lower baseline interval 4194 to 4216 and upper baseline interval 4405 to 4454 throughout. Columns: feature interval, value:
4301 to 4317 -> 1.4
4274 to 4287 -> 4.9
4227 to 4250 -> -4.2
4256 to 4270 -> 2.5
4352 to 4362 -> 2.2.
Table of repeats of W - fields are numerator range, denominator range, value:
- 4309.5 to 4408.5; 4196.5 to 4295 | 1.04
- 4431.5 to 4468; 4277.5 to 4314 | 1.40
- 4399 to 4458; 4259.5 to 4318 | 1.34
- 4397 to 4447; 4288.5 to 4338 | 1.11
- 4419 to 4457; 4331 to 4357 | 1.41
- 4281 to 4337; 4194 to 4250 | 0.90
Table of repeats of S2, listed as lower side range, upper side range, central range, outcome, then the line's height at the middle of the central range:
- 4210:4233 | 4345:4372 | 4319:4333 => -0.17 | 6.2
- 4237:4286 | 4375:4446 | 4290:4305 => -0.12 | 6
